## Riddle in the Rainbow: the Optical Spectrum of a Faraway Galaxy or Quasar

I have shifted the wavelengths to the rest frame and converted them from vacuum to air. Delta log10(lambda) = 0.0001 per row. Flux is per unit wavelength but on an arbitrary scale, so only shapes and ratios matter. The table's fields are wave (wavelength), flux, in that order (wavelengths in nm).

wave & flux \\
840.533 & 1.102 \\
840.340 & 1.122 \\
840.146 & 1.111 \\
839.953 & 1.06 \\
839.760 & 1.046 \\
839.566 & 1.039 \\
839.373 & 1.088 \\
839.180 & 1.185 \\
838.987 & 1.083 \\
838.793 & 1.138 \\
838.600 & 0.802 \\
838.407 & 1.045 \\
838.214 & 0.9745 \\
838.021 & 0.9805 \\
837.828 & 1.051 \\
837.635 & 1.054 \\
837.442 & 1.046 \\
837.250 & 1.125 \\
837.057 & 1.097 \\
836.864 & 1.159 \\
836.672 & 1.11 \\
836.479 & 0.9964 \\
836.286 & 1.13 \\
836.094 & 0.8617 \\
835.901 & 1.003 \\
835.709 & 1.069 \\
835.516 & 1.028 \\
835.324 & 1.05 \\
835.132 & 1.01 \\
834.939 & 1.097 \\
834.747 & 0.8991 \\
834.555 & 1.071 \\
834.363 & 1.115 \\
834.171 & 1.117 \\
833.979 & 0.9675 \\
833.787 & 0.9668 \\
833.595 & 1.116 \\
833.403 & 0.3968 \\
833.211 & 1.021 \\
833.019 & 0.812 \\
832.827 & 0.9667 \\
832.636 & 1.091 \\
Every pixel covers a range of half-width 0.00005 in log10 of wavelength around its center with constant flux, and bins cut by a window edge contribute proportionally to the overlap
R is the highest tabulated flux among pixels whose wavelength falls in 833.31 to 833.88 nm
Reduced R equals 1.116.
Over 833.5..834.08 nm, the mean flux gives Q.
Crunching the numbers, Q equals 1.02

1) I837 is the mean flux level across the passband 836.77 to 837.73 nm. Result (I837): 1.1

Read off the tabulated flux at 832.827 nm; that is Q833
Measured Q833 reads 0.9667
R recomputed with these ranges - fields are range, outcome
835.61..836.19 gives 1.069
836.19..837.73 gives 1.159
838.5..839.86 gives 1.185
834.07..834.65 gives 1.117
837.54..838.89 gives 1.138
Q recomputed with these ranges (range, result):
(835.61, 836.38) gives 1.02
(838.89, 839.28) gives 1.13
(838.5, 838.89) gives 0.97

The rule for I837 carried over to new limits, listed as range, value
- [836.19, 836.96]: 1.1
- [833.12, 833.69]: 0.842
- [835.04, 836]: 1.03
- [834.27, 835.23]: 1.04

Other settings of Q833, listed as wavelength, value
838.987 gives 1.083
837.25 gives 1.125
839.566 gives 1.039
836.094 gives 0.8617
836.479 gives 0.9964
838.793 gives 1.138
